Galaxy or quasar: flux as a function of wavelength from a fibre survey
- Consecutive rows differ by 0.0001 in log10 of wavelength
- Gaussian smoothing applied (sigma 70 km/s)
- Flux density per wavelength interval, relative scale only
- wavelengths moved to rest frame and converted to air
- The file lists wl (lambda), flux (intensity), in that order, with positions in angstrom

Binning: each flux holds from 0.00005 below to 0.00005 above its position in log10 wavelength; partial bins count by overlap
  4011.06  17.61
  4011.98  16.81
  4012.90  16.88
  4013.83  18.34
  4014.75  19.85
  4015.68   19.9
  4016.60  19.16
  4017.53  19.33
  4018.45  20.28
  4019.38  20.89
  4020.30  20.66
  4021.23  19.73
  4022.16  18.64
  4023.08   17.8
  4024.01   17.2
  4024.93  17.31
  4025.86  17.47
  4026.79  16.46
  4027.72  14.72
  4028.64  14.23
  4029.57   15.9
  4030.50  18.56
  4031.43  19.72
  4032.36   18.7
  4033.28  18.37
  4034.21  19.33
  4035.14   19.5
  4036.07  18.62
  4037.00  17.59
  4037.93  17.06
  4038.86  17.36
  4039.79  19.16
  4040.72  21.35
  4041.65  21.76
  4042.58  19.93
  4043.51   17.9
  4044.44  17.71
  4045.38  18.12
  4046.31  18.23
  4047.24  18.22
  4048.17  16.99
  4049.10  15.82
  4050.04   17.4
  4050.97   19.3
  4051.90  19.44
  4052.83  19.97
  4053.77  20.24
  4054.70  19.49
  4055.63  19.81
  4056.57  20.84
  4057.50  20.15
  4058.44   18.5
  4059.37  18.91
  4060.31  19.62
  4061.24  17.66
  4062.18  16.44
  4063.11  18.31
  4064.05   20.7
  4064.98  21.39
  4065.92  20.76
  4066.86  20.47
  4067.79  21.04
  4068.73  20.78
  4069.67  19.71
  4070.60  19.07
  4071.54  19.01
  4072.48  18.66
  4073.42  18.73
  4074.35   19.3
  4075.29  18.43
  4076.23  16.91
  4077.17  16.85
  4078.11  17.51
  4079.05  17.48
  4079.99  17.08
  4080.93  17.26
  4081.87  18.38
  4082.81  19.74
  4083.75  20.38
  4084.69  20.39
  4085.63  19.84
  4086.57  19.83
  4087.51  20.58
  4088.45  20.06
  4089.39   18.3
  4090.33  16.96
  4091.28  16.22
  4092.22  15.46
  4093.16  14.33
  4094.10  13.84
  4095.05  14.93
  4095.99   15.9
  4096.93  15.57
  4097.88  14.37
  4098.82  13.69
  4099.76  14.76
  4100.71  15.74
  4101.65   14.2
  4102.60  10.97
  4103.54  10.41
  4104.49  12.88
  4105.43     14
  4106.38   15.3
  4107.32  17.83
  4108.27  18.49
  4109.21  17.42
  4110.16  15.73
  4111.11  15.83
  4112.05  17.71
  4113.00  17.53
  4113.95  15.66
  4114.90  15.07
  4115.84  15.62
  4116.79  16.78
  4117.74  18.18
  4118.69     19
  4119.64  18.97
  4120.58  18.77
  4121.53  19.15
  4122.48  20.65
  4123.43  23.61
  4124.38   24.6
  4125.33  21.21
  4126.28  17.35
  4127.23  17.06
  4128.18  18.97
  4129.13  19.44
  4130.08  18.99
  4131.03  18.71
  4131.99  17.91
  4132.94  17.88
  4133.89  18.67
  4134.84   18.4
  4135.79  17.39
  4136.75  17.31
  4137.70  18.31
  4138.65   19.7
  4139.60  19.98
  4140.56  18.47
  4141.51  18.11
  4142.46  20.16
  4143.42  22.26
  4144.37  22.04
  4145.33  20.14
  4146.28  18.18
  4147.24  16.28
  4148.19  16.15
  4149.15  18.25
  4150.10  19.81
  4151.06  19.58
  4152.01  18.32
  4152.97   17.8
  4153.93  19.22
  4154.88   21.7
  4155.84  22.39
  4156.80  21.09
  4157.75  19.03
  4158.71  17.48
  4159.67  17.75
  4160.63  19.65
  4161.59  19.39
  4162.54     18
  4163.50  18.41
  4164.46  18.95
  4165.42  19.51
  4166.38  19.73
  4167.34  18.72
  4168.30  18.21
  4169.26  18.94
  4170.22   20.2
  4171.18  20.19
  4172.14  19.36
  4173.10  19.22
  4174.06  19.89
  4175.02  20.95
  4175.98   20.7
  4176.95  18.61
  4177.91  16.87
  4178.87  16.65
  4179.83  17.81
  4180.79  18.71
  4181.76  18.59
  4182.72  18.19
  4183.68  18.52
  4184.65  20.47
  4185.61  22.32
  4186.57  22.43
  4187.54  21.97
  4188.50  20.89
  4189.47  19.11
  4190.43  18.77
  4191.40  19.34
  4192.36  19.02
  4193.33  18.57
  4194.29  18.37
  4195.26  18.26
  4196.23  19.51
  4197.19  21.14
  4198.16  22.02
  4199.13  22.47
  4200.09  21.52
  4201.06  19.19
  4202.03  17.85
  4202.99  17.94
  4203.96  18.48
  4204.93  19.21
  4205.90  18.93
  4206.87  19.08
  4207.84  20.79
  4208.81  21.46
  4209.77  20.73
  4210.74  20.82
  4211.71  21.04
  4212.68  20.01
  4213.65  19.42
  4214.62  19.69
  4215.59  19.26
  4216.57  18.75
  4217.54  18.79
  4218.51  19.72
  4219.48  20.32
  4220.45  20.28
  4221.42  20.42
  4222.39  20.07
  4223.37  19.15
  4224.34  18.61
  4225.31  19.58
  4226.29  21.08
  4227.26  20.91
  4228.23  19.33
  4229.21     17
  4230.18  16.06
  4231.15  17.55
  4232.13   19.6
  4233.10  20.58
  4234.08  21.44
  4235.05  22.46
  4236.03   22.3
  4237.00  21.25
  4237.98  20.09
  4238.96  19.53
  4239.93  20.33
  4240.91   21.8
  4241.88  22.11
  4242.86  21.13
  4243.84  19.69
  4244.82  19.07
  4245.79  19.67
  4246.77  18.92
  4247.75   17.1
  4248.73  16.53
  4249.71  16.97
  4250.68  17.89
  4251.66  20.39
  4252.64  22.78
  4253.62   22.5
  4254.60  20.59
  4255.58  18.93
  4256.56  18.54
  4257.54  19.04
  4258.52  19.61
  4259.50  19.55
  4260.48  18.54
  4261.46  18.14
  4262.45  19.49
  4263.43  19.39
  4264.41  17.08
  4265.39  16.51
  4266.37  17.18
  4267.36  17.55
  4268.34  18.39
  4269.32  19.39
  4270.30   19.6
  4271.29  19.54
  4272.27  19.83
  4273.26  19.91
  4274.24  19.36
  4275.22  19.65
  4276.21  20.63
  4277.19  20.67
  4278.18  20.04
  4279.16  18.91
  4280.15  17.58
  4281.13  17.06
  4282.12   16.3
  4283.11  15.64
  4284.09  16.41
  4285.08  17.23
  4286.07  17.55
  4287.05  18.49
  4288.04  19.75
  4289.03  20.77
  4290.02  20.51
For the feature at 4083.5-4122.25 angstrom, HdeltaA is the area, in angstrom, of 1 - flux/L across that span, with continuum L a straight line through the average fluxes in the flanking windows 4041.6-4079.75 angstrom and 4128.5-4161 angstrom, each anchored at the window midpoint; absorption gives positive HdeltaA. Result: 5.03 angstrom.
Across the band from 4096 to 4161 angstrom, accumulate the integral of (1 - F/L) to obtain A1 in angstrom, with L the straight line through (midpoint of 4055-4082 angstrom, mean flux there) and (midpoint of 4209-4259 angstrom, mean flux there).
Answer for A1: 4.56 angstrom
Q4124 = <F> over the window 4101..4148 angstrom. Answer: 17.9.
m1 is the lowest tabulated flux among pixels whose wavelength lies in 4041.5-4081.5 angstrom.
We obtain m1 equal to 15.82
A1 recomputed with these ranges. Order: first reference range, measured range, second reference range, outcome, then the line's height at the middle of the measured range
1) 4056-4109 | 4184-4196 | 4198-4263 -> -0.5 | 19.2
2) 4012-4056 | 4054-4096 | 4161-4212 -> 0.4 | 18.8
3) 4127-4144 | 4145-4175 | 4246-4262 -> -0.4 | 18.9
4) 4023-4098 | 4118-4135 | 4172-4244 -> -0.4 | 19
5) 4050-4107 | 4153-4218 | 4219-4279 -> -2.3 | 18.9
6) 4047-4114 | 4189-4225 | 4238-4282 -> -1.7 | 18.8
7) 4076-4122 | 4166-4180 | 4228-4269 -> -0.8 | 18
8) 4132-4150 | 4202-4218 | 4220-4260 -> -0.1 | 19.5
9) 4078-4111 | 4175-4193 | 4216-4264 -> -1.0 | 18.4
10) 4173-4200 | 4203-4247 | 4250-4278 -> -1.0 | 19.5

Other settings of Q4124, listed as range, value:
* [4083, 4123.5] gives 16.7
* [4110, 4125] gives 18.4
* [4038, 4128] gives 18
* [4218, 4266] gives 19.6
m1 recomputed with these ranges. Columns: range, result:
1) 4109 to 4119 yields 15.07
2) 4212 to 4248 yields 16.06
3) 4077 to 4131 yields 10.41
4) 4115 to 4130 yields 15.62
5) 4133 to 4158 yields 16.15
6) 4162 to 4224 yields 16.65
